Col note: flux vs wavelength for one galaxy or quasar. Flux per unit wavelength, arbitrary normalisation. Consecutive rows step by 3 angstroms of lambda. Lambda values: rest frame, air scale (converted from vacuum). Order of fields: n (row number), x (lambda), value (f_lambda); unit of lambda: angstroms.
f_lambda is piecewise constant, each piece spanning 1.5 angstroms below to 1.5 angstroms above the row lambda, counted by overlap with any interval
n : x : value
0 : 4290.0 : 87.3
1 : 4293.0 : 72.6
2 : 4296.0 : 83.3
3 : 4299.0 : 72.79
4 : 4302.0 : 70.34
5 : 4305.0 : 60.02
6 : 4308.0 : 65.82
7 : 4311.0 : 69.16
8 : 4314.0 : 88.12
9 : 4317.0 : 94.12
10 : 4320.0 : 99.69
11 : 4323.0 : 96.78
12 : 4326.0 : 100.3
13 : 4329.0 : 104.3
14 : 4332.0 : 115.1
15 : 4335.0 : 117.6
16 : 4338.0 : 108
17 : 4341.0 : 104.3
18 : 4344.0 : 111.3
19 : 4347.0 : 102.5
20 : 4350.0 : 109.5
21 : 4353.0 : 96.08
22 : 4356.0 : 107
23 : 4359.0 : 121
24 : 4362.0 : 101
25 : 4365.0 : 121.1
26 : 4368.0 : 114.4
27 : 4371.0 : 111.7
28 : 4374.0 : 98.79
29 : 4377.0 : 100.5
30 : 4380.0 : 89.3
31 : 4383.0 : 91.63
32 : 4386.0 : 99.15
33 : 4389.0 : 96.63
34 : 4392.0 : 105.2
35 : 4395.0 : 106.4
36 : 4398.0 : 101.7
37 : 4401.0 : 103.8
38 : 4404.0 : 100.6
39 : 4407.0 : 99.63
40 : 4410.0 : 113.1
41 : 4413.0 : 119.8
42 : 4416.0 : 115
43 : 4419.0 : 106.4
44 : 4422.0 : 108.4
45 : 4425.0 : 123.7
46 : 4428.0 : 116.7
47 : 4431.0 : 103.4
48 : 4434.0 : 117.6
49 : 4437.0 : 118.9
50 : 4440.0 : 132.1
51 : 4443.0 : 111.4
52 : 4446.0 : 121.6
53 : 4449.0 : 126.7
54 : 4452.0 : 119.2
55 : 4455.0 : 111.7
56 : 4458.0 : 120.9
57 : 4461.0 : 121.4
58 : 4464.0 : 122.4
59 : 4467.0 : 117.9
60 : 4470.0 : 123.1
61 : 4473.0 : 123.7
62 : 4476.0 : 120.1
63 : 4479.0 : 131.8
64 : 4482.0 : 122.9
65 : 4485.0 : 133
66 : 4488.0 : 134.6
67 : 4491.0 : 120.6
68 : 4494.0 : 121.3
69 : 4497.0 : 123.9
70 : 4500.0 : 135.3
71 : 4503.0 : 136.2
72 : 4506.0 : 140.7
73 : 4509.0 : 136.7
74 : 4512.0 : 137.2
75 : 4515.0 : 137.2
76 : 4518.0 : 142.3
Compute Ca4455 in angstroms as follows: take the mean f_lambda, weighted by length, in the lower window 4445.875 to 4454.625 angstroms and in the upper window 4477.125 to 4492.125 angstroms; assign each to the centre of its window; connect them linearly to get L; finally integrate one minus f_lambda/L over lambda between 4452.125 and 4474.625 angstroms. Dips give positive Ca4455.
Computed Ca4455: 0.7 angstroms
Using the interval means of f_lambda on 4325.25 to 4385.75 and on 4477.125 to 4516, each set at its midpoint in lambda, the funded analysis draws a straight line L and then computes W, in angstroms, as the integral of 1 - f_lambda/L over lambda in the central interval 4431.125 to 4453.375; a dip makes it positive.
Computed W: 0.3 angstroms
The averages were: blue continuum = 106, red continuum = 131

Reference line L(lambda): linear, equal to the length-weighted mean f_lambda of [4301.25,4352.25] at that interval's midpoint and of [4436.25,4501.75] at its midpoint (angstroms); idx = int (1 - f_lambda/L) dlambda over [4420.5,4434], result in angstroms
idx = 0.20 angstroms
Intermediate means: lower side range 95.5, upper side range 123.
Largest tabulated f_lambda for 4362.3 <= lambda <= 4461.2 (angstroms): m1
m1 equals 132.1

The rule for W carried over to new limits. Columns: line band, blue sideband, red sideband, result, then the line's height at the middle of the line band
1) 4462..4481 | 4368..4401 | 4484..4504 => 0.0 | 123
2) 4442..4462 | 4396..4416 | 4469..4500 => -0.2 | 118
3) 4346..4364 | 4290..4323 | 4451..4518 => -2.9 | 92.1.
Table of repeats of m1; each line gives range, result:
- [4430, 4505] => 136.2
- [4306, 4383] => 121.1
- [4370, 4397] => 111.7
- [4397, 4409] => 103.8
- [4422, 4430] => 123.7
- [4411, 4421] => 119.8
